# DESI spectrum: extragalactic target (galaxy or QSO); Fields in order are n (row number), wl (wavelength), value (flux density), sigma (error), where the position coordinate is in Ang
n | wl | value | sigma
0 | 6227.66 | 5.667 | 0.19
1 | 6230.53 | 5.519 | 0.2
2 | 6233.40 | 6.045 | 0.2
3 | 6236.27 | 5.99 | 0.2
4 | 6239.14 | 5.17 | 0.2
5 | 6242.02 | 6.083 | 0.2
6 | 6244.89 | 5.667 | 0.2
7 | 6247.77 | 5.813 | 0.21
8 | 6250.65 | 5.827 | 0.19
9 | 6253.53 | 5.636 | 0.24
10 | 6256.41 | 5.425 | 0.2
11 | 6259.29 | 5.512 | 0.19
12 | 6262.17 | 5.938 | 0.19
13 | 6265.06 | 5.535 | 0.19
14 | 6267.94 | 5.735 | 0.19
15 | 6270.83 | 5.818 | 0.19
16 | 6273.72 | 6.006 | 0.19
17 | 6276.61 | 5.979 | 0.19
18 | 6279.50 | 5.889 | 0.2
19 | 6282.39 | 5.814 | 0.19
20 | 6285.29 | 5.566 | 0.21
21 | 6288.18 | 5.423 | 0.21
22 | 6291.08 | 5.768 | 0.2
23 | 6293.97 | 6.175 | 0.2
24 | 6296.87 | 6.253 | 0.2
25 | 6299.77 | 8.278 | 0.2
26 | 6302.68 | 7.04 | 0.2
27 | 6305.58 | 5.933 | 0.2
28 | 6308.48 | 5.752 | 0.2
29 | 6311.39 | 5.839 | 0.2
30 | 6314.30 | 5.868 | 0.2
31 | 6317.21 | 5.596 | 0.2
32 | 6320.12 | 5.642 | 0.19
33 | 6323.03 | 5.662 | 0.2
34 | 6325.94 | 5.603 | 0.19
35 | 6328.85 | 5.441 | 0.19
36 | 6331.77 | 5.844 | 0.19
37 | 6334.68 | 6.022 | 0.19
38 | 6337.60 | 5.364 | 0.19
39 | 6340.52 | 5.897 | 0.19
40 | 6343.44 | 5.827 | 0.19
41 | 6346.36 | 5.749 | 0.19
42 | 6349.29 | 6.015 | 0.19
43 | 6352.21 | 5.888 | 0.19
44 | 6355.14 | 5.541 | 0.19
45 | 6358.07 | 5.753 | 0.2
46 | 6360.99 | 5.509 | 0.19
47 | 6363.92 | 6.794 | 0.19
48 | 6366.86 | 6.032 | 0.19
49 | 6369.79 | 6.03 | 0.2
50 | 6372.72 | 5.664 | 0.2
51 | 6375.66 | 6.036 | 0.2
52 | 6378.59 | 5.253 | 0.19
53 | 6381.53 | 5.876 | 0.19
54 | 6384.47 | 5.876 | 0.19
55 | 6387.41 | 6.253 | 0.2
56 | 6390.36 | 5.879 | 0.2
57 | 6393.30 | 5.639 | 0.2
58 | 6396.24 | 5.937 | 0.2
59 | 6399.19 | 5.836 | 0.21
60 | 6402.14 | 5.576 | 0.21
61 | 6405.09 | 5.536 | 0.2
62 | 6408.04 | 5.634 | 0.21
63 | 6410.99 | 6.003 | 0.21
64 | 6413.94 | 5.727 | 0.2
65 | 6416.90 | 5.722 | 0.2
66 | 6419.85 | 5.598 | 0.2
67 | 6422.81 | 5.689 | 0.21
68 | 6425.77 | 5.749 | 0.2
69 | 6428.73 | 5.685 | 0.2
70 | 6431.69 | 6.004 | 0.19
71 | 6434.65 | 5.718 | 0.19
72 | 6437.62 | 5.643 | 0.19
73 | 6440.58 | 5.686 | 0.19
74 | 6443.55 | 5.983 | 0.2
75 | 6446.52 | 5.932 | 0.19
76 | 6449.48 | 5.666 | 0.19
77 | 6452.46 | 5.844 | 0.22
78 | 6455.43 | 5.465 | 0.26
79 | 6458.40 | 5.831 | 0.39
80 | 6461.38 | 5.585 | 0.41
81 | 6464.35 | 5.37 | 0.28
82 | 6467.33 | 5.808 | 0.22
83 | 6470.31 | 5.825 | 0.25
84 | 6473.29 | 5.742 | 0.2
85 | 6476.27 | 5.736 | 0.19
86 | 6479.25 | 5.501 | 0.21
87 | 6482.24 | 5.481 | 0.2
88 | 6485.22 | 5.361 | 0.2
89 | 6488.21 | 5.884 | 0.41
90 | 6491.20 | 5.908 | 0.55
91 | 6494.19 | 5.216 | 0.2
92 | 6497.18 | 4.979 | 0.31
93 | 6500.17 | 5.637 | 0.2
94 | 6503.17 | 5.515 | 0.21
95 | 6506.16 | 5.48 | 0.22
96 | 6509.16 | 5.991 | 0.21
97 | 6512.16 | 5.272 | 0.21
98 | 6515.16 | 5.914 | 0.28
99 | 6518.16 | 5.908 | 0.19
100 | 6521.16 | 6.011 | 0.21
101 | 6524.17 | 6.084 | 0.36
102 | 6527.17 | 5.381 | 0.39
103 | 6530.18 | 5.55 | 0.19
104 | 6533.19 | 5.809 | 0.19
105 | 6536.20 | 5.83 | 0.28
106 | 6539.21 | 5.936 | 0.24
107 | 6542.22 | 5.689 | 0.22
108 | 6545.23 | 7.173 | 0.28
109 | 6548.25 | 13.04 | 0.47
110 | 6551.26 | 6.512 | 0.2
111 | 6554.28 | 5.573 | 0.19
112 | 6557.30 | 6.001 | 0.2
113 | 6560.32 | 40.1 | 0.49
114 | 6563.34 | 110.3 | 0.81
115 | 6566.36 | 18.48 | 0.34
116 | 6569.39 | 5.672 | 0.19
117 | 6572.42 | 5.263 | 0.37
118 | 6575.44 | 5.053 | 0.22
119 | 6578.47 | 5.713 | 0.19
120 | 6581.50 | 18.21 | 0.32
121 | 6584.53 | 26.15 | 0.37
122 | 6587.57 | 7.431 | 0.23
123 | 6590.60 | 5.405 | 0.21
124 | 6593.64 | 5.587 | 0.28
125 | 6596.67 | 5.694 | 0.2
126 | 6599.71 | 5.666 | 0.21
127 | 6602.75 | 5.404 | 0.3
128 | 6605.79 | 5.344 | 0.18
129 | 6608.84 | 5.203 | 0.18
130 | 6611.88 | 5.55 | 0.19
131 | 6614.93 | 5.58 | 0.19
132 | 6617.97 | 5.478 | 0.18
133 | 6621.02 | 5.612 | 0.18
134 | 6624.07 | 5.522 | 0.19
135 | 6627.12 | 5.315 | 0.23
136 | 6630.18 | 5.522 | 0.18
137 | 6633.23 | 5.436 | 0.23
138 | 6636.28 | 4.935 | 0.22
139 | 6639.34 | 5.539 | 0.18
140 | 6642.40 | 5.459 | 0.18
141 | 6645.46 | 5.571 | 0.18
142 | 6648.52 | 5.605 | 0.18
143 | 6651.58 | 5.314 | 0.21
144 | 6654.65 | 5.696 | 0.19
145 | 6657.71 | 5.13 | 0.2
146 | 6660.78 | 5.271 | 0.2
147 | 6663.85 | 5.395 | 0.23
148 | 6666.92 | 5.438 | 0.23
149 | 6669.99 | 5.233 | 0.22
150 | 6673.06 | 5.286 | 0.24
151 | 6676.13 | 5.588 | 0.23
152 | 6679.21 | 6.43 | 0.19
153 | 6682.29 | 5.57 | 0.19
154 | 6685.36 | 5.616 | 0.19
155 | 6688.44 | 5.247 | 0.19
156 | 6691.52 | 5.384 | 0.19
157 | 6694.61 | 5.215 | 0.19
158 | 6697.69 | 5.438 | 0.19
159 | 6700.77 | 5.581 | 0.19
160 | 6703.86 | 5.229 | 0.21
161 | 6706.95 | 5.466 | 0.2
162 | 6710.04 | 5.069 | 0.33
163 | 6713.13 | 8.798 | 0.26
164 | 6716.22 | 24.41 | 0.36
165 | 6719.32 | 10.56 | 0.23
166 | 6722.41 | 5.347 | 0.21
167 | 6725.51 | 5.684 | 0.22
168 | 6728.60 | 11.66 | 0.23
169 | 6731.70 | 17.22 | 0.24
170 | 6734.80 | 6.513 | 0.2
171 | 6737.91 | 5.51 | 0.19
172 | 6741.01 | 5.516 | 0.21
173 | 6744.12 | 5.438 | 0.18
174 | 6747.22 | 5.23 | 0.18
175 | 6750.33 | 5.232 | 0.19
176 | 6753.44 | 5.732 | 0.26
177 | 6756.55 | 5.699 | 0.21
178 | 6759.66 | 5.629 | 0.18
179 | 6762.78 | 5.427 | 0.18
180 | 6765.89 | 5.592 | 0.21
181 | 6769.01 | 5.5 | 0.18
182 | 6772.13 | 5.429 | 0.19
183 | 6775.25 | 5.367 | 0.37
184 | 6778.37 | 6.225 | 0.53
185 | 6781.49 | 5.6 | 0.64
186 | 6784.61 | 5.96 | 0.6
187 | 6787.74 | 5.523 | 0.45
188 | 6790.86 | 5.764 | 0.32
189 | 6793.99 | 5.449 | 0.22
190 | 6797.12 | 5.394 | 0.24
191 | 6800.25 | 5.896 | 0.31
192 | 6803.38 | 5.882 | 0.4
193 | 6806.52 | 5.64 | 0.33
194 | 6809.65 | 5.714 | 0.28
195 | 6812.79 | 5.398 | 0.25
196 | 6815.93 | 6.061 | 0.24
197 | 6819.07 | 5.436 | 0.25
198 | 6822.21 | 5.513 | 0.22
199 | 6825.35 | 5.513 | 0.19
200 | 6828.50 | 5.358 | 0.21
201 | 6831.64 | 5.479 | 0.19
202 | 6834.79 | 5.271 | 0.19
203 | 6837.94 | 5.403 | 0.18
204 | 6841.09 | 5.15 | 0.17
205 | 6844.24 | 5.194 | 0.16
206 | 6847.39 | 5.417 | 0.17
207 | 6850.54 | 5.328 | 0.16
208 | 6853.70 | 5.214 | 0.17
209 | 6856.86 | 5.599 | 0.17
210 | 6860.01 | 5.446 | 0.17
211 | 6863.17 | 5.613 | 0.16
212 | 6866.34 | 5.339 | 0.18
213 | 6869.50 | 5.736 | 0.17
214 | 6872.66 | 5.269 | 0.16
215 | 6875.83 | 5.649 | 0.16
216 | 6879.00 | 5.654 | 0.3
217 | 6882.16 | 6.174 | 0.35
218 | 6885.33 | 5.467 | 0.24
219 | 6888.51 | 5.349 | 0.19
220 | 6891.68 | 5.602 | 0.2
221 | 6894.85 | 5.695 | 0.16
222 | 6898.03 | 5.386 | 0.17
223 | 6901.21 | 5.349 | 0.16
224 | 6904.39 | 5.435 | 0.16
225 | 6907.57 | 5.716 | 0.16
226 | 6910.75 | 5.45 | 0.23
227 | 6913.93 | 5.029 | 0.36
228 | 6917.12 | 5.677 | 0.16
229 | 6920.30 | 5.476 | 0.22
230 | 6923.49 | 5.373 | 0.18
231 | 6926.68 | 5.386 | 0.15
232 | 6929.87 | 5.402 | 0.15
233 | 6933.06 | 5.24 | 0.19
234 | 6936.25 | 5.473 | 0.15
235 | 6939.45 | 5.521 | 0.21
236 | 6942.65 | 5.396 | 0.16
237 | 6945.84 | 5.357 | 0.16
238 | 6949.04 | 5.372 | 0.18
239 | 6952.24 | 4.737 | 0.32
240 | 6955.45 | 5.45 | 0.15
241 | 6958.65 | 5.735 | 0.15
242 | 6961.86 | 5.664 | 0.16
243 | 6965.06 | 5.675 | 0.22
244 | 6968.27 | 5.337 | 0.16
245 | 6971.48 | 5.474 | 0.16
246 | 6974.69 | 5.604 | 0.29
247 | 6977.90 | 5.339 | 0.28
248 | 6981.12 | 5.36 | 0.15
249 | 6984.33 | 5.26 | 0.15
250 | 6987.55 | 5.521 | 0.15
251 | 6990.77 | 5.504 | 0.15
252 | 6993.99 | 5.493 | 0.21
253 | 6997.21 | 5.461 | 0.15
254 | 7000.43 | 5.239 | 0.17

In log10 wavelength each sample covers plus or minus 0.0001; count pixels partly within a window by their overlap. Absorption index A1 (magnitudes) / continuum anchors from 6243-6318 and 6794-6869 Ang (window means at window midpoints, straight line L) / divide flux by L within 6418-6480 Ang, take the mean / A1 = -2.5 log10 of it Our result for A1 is 0.01 mag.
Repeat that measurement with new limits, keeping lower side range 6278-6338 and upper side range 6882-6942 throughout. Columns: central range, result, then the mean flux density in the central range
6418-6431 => 0.03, 5.7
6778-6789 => -0.04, 5.79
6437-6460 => 0.01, 5.76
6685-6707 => 0.05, 5.38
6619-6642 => 0.05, 5.41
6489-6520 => 0.04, 5.59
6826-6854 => 0.04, 5.32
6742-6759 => 0.02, 5.48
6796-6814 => -0.02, 5.67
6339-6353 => 0.01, 5.87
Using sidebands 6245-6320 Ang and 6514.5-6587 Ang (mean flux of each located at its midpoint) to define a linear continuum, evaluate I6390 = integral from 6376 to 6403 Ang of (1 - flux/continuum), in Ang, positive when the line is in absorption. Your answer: 9.7 Ang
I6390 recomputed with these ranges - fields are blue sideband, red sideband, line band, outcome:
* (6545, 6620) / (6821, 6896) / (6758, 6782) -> 7.3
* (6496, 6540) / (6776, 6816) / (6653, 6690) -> 1.4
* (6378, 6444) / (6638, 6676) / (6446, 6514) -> 0.7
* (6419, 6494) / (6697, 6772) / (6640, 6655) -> 2.9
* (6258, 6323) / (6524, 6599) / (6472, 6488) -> 8.1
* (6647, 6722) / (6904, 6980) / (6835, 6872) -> 2.7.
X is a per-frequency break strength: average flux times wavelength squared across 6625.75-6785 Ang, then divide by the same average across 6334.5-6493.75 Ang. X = 1.2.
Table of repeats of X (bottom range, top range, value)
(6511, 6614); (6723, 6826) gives 0.57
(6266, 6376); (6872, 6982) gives 1.11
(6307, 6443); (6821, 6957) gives 1.10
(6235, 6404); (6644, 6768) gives 1.27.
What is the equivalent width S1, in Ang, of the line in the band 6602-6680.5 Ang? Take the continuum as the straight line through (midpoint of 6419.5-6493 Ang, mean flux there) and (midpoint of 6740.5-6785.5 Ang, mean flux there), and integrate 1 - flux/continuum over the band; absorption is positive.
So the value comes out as 2.4 Ang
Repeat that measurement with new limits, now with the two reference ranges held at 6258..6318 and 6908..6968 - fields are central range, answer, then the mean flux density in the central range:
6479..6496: 0.77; 5.55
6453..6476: 0.64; 5.67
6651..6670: 1.00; 5.36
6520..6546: -0.58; 5.9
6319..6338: 0.91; 5.67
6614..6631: 0.58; 5.5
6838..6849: 0.45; 5.28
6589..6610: 0.85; 5.48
